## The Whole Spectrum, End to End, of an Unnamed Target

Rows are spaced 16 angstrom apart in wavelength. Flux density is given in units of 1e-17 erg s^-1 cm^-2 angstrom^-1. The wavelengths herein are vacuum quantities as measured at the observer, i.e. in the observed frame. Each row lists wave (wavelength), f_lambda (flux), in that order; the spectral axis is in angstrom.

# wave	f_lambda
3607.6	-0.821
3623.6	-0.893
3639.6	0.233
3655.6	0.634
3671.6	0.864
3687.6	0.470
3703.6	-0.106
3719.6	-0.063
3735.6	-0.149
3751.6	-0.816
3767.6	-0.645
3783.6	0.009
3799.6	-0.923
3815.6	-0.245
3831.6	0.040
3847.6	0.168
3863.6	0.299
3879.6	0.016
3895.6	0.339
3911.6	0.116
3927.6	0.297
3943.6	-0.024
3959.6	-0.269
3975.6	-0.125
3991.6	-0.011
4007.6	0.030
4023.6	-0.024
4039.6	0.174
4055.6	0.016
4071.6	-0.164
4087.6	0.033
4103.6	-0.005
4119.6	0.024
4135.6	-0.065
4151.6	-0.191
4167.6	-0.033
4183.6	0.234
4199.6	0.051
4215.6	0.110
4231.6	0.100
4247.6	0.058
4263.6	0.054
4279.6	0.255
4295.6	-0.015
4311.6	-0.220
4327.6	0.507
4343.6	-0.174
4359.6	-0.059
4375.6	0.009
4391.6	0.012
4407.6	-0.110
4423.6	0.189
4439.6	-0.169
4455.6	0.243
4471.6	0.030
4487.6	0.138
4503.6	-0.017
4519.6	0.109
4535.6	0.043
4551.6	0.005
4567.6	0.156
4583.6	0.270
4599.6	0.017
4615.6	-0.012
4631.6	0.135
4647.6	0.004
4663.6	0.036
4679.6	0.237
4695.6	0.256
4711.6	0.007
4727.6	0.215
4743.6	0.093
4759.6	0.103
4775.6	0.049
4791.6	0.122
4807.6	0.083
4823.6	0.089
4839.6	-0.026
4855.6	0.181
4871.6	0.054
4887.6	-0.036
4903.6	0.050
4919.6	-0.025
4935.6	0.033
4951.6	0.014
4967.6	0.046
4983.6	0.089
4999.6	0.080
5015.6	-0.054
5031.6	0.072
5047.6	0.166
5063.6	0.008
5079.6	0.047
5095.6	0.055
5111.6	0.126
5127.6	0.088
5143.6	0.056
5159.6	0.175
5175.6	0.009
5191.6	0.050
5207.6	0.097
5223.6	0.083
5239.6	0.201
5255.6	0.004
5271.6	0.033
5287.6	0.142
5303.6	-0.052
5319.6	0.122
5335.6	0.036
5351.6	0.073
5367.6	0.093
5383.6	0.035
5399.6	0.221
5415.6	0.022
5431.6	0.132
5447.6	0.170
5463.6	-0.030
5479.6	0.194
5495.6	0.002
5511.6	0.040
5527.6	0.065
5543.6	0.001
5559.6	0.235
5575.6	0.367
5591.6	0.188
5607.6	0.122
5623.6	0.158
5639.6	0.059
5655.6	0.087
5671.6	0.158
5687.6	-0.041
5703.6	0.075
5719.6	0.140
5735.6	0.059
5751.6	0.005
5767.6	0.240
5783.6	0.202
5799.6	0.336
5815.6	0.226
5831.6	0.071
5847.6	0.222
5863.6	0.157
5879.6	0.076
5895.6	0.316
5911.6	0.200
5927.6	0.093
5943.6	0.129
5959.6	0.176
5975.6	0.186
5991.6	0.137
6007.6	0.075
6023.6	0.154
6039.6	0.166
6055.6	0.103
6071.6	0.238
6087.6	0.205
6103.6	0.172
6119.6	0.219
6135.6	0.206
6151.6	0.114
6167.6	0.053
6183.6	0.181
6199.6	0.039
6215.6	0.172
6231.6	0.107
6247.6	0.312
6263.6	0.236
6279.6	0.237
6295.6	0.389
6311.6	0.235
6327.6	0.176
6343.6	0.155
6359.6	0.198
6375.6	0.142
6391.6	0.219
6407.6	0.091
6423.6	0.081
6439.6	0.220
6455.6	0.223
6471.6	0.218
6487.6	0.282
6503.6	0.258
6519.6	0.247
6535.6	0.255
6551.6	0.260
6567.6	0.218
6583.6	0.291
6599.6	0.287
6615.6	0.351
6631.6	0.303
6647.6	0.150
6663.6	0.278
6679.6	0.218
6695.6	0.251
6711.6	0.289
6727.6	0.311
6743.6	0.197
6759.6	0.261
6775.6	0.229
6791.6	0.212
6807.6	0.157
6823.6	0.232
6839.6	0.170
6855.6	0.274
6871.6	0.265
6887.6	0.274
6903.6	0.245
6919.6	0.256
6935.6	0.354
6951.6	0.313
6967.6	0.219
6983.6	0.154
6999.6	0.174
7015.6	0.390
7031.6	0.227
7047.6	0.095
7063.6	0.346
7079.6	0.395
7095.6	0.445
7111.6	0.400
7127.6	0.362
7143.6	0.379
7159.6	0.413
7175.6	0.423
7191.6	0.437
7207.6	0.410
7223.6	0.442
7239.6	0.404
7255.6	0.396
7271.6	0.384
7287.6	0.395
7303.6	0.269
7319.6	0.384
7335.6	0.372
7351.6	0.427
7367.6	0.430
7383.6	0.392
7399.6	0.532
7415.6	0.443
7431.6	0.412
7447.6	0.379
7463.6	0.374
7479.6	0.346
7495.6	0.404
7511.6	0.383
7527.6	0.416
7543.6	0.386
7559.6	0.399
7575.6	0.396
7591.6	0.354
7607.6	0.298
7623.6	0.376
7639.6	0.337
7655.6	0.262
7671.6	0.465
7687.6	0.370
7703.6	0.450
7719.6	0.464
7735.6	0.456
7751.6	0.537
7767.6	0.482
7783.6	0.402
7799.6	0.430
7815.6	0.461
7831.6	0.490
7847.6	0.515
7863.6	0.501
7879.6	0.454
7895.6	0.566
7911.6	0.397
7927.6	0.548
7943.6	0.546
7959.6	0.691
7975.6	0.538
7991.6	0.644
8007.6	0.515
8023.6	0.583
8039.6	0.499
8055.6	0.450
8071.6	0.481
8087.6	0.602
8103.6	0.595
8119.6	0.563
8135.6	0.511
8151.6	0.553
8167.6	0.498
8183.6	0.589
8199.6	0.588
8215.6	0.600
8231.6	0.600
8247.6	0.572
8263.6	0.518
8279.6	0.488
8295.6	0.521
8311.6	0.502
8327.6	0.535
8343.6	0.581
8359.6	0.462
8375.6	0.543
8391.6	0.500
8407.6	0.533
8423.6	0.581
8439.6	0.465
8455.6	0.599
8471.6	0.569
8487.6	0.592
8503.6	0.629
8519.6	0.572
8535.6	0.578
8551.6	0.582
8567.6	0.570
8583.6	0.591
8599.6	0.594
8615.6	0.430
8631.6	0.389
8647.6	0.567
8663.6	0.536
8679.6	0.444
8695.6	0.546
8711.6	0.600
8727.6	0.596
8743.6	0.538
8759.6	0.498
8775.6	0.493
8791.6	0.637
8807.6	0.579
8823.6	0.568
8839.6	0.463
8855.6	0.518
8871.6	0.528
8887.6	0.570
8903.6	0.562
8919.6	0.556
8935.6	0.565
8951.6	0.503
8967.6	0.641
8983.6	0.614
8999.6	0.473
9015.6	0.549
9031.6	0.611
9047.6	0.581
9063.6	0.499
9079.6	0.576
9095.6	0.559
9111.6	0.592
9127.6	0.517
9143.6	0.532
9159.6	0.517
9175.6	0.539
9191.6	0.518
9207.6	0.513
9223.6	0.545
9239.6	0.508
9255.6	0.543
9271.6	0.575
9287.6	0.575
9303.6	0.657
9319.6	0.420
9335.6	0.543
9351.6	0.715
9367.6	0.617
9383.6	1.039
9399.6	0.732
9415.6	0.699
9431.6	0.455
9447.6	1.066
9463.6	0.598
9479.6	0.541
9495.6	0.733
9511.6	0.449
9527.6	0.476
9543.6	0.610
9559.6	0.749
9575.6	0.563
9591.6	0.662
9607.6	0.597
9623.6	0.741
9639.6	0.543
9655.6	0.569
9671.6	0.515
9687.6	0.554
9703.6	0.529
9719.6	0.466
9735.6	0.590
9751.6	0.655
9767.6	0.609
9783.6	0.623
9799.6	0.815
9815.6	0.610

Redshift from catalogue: 0.775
